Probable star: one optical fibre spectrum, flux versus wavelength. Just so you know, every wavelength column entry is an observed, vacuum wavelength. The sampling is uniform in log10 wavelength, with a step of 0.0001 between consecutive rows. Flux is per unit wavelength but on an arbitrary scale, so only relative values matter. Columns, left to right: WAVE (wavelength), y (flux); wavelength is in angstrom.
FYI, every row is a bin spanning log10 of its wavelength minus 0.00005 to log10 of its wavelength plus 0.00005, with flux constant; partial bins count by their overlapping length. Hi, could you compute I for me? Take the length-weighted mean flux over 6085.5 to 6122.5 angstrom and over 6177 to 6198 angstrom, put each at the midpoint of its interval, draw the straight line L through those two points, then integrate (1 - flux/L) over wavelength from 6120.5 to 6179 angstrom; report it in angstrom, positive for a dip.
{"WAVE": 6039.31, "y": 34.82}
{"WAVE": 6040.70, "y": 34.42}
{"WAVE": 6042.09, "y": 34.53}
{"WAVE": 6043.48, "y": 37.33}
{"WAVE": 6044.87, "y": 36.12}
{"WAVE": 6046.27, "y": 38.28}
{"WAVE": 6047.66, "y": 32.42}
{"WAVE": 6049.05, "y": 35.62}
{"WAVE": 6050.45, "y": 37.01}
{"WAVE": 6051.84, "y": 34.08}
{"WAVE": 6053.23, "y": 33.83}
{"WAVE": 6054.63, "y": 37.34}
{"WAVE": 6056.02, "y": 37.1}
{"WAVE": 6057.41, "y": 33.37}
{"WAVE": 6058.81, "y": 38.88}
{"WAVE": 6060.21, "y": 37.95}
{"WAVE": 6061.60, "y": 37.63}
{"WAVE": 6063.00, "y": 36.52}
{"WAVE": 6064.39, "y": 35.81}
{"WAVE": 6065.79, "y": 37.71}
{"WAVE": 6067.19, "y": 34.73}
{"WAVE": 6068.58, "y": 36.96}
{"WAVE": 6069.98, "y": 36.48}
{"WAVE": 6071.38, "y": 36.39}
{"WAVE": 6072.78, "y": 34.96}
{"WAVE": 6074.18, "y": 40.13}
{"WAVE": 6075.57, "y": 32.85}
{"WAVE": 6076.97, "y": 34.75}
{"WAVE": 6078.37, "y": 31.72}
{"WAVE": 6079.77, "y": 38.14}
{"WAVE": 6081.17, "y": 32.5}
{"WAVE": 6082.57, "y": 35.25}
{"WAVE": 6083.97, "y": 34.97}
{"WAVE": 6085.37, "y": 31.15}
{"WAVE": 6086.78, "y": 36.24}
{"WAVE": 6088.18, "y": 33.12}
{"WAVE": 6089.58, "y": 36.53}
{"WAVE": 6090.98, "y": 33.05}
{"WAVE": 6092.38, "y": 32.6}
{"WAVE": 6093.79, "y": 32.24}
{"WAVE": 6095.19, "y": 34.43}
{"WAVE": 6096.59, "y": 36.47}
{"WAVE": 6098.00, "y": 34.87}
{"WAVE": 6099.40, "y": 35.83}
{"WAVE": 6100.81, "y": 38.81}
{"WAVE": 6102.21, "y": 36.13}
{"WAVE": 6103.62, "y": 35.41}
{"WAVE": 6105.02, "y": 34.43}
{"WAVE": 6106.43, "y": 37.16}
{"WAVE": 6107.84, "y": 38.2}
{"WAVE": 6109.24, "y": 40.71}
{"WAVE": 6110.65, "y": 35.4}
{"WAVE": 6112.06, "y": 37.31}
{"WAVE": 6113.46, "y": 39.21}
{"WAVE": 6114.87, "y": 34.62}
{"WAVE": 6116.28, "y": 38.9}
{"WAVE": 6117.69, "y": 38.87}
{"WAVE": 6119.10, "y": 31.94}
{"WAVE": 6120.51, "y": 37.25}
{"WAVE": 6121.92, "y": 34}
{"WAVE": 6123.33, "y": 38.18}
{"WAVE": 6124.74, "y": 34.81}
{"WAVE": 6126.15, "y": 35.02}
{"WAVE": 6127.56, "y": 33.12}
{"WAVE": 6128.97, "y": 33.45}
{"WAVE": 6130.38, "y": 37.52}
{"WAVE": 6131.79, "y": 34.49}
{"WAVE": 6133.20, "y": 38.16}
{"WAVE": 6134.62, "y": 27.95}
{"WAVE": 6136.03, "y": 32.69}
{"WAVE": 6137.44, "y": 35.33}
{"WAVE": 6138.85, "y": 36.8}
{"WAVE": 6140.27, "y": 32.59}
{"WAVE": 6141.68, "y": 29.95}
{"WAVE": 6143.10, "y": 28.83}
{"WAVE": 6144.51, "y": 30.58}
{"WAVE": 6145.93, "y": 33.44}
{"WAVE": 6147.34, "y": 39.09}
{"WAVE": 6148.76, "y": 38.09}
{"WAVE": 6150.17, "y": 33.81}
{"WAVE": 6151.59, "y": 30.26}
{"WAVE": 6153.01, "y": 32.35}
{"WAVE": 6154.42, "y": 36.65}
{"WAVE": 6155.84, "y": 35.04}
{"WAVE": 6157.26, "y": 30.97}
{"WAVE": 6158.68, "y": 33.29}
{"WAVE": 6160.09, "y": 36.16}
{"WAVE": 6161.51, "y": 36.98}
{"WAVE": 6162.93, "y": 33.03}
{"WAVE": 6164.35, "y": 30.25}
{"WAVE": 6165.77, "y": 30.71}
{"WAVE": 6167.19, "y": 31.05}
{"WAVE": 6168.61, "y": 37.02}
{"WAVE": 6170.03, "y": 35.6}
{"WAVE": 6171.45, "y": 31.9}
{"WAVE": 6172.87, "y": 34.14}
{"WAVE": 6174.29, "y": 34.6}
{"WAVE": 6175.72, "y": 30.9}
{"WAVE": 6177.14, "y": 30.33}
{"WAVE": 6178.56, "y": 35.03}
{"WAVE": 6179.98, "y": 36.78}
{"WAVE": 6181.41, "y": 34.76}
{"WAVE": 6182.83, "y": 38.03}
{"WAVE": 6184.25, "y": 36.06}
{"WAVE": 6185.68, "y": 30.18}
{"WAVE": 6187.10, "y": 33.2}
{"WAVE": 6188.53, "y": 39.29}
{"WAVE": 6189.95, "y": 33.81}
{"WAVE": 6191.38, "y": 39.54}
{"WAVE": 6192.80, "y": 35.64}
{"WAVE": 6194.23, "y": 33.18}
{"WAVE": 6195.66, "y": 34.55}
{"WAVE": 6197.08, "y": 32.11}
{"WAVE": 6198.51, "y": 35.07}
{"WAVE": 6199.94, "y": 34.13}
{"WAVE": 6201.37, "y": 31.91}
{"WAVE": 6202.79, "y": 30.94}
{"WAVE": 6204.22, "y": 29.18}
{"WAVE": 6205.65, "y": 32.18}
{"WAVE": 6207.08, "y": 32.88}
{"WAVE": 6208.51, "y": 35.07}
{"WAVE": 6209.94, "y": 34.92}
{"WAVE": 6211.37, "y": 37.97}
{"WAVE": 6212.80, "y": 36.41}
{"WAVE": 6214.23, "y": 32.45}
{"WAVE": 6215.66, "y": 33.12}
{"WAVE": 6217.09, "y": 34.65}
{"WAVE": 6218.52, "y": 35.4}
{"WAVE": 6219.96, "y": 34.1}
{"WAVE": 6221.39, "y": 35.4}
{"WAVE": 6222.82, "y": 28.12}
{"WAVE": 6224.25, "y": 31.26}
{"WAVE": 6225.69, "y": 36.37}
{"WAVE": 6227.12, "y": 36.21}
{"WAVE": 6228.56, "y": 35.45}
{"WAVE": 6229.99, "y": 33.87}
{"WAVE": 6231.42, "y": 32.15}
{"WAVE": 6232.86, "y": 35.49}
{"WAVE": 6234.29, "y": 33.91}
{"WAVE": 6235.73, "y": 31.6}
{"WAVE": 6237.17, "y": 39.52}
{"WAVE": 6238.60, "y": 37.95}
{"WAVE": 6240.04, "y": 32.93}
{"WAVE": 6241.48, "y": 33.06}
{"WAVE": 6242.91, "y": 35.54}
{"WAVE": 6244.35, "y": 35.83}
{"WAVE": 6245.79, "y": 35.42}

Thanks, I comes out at 2.6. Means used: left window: 35.8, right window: 35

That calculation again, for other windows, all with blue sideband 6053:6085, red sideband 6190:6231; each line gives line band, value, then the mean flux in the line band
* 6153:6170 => 0.4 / 33.8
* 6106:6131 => -0.8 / 36.4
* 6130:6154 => 0.9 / 33.6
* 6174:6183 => 0.1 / 34.1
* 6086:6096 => 0.4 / 34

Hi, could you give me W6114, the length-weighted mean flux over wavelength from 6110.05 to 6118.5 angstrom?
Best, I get 37.3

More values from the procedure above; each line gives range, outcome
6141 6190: 33.8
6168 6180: 33.9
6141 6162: 33.7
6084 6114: 35.6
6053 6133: 35.8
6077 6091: 34.3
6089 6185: 34.7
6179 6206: 34.3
